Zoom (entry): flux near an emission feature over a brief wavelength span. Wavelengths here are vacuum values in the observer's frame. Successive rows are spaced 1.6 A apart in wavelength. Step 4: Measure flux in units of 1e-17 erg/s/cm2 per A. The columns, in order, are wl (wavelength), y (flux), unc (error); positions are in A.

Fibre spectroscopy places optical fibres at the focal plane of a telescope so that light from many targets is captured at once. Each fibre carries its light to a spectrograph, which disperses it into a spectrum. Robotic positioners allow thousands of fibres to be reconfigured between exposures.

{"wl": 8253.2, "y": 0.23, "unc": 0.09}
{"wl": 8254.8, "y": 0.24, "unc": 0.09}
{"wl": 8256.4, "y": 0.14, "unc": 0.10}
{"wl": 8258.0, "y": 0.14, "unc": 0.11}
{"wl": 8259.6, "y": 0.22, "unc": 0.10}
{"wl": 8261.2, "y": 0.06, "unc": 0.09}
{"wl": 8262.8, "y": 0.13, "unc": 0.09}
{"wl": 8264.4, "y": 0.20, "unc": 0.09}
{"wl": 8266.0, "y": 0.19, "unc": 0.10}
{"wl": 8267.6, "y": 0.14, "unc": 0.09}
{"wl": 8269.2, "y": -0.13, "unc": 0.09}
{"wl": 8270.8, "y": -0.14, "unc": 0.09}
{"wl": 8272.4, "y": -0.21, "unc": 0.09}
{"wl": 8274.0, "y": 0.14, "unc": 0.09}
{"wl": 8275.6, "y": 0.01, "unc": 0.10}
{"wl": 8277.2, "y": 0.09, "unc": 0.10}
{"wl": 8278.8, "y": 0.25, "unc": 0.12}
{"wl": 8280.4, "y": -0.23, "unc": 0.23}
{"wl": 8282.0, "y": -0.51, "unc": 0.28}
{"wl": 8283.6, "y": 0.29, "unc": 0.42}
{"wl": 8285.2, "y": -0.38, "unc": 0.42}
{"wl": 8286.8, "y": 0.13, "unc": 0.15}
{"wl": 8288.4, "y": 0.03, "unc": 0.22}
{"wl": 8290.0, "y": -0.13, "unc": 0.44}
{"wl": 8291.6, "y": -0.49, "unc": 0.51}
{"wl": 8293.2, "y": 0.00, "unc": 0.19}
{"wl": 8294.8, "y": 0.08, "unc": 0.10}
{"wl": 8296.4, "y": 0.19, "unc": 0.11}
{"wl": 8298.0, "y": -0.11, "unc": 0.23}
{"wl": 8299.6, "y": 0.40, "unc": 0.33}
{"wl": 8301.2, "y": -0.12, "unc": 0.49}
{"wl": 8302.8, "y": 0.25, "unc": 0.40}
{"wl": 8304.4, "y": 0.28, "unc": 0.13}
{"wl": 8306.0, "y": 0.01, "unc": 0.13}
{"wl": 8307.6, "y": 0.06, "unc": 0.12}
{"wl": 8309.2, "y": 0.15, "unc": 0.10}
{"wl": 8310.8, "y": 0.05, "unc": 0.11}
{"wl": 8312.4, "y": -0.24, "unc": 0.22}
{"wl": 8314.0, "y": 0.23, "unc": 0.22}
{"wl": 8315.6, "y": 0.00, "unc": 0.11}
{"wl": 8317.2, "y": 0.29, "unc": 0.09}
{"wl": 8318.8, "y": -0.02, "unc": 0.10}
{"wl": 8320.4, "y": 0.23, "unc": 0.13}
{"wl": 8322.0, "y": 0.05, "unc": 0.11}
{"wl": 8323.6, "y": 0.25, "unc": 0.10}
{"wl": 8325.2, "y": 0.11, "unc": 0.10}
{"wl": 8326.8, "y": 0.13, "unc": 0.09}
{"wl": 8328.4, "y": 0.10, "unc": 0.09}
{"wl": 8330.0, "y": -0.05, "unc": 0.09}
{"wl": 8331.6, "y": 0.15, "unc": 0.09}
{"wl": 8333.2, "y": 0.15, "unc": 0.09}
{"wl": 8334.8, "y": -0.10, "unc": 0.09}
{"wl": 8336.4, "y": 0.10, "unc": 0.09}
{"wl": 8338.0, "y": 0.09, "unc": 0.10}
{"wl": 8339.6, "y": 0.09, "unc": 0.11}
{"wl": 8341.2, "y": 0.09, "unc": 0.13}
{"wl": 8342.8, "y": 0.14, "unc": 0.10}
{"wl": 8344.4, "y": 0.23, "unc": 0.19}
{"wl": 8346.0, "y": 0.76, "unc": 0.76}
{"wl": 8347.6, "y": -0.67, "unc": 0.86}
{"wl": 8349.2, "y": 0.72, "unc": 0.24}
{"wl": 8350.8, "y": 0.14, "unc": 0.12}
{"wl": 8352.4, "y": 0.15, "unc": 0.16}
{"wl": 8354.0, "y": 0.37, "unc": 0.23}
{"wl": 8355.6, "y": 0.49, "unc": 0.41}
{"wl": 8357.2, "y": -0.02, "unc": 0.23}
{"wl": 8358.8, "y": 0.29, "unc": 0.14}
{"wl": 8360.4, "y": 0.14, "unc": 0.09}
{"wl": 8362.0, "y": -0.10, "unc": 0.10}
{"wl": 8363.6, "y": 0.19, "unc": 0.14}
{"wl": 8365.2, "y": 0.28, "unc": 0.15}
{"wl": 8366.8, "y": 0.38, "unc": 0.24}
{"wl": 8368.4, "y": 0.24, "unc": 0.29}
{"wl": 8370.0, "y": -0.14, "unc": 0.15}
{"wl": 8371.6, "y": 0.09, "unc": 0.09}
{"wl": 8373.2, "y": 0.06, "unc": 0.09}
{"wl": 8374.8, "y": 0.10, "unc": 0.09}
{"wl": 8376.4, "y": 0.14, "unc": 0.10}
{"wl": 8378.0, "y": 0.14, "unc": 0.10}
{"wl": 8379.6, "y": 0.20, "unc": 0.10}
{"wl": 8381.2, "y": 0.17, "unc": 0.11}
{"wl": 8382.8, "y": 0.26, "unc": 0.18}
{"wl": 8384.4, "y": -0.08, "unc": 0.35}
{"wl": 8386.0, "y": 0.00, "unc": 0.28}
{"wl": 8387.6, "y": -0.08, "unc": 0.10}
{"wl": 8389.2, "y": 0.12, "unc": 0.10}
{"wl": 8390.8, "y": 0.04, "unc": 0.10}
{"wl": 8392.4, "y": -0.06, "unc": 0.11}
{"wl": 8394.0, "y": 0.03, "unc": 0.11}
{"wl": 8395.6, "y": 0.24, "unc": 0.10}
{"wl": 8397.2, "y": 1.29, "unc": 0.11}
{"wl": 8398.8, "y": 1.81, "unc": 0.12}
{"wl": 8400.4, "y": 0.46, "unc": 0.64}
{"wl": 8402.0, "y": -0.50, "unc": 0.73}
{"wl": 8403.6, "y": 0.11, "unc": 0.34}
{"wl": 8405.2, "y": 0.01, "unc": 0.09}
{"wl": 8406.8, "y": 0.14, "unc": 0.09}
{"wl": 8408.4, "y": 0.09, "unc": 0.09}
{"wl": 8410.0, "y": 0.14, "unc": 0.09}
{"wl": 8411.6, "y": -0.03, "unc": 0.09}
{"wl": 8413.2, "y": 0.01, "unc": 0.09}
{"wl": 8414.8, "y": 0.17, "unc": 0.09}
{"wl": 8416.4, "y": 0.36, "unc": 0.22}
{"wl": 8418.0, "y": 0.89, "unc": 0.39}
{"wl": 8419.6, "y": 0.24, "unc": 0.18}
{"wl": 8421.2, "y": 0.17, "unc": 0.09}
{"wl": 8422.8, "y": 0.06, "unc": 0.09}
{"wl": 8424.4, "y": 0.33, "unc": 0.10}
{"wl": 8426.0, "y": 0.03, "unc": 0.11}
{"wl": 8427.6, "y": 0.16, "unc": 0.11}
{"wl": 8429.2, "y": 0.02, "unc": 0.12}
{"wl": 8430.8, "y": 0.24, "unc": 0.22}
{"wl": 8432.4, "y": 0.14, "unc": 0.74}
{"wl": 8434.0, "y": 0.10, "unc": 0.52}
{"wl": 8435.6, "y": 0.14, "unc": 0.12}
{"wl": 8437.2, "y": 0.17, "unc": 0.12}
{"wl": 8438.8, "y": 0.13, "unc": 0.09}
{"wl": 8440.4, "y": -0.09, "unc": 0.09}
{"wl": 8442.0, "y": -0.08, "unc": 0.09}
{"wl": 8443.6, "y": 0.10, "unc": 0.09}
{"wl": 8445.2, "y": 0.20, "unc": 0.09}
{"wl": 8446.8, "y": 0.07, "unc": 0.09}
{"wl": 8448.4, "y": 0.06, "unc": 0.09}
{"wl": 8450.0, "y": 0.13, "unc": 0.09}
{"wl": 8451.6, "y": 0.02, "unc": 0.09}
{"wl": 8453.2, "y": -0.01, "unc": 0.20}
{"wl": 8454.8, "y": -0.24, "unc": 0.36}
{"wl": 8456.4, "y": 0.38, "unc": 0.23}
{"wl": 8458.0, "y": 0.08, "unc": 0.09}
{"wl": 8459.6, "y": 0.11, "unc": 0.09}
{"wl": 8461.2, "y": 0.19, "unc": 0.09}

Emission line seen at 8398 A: Halpha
